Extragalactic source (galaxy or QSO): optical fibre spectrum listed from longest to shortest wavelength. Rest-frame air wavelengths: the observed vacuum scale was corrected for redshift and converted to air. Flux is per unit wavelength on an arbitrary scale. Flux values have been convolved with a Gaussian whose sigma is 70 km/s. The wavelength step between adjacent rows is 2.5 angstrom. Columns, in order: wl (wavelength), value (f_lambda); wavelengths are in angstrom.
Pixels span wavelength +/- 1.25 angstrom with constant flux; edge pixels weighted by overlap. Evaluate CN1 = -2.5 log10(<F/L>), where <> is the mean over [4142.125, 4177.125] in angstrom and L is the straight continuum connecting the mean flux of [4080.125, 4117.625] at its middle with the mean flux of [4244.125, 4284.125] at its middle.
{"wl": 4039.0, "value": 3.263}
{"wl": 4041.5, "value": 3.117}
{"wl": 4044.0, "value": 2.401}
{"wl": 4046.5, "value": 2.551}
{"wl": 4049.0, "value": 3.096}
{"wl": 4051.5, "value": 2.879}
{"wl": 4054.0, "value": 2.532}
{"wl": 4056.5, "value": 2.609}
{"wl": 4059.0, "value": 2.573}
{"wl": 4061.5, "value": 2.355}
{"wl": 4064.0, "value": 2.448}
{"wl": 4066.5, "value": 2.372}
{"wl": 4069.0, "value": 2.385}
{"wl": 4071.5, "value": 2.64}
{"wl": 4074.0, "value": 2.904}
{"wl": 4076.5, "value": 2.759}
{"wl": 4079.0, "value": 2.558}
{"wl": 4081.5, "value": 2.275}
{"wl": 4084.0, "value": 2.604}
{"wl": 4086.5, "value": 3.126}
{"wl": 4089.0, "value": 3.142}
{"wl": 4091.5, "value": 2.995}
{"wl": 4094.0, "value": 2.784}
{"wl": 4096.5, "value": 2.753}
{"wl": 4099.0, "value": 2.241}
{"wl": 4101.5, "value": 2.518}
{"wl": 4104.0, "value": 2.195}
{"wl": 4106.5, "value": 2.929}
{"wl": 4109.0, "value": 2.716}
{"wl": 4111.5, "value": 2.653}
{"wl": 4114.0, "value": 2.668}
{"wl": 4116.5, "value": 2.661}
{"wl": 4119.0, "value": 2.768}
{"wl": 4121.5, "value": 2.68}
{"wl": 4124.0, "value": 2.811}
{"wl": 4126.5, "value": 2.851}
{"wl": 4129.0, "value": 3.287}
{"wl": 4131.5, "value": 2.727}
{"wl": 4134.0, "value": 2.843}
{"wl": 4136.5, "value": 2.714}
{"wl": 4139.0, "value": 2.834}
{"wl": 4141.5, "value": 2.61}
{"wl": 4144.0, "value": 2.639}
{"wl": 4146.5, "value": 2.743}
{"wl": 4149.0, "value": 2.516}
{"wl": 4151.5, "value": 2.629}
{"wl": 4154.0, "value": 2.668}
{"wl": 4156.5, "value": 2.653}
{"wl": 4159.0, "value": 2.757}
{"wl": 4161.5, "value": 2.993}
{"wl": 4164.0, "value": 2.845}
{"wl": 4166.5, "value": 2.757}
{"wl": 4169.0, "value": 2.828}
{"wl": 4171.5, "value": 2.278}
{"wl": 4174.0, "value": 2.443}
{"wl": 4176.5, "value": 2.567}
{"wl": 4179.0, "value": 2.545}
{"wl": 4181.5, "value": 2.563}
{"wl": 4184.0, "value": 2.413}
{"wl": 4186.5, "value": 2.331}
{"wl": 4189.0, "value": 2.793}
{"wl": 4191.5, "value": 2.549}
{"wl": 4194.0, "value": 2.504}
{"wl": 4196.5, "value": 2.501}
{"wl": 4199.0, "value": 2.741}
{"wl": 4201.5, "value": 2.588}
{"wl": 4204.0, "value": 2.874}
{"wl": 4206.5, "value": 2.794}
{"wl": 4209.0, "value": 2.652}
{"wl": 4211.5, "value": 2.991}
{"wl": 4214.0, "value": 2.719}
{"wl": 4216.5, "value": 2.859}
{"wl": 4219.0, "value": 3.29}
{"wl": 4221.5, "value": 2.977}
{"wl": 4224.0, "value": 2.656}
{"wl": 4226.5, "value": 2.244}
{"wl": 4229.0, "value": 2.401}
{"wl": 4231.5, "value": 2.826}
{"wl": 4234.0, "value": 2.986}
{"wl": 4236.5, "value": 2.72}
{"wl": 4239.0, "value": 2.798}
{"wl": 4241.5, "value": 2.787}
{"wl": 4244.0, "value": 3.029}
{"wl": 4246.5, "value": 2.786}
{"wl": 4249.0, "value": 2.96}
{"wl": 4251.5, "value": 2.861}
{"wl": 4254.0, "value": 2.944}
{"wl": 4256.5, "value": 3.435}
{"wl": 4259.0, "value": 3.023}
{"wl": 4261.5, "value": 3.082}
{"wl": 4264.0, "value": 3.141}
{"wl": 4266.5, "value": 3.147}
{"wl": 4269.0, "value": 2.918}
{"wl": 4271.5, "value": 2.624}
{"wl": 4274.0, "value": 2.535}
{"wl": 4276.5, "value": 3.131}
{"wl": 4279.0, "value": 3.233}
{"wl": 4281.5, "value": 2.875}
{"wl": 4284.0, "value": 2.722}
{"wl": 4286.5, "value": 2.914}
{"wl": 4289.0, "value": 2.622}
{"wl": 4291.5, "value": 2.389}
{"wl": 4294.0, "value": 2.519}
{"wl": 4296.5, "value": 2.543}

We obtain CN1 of 0.05 mag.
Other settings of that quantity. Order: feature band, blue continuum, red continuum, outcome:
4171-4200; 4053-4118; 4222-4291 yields 0.10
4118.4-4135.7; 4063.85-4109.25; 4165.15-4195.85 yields -0.10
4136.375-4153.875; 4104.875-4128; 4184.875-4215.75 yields 0.02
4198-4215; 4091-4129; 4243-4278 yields 0.04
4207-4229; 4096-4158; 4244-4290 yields 0.03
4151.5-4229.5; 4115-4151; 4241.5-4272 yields 0.08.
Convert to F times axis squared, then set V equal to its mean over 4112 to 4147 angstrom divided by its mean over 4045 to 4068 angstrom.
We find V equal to 1.11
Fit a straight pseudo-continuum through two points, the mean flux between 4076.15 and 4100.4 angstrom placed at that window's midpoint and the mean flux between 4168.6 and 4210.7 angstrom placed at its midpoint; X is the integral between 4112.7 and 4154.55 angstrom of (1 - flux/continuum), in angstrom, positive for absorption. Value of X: -1.3 angstrom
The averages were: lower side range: 2.72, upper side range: 2.59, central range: 2.75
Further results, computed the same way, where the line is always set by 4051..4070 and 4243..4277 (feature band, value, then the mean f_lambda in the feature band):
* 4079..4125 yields -1.57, 2.69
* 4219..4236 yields 0.97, 2.73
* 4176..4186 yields 1.01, 2.5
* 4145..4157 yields 0.33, 2.64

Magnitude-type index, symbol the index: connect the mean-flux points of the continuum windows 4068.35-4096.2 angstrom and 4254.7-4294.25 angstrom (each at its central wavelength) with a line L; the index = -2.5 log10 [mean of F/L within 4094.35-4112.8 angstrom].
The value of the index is 0.08 mag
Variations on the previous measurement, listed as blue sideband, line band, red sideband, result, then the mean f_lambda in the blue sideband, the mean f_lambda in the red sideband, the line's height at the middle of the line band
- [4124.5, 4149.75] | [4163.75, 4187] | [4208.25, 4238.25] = 0.09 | 2.78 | 2.78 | 2.78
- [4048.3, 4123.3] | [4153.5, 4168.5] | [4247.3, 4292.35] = -0.01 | 2.66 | 2.92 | 2.77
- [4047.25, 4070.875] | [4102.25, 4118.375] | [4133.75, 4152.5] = 0.00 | 2.58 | 2.68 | 2.64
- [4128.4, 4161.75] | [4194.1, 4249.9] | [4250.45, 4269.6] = 0.07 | 2.74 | 3.08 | 2.97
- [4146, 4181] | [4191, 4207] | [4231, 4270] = 0.05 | 2.65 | 2.97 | 2.78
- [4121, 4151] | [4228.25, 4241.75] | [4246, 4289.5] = 0.05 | 2.77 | 2.95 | 2.91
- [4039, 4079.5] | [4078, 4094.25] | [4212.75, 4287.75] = -0.04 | 2.66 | 2.89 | 2.69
